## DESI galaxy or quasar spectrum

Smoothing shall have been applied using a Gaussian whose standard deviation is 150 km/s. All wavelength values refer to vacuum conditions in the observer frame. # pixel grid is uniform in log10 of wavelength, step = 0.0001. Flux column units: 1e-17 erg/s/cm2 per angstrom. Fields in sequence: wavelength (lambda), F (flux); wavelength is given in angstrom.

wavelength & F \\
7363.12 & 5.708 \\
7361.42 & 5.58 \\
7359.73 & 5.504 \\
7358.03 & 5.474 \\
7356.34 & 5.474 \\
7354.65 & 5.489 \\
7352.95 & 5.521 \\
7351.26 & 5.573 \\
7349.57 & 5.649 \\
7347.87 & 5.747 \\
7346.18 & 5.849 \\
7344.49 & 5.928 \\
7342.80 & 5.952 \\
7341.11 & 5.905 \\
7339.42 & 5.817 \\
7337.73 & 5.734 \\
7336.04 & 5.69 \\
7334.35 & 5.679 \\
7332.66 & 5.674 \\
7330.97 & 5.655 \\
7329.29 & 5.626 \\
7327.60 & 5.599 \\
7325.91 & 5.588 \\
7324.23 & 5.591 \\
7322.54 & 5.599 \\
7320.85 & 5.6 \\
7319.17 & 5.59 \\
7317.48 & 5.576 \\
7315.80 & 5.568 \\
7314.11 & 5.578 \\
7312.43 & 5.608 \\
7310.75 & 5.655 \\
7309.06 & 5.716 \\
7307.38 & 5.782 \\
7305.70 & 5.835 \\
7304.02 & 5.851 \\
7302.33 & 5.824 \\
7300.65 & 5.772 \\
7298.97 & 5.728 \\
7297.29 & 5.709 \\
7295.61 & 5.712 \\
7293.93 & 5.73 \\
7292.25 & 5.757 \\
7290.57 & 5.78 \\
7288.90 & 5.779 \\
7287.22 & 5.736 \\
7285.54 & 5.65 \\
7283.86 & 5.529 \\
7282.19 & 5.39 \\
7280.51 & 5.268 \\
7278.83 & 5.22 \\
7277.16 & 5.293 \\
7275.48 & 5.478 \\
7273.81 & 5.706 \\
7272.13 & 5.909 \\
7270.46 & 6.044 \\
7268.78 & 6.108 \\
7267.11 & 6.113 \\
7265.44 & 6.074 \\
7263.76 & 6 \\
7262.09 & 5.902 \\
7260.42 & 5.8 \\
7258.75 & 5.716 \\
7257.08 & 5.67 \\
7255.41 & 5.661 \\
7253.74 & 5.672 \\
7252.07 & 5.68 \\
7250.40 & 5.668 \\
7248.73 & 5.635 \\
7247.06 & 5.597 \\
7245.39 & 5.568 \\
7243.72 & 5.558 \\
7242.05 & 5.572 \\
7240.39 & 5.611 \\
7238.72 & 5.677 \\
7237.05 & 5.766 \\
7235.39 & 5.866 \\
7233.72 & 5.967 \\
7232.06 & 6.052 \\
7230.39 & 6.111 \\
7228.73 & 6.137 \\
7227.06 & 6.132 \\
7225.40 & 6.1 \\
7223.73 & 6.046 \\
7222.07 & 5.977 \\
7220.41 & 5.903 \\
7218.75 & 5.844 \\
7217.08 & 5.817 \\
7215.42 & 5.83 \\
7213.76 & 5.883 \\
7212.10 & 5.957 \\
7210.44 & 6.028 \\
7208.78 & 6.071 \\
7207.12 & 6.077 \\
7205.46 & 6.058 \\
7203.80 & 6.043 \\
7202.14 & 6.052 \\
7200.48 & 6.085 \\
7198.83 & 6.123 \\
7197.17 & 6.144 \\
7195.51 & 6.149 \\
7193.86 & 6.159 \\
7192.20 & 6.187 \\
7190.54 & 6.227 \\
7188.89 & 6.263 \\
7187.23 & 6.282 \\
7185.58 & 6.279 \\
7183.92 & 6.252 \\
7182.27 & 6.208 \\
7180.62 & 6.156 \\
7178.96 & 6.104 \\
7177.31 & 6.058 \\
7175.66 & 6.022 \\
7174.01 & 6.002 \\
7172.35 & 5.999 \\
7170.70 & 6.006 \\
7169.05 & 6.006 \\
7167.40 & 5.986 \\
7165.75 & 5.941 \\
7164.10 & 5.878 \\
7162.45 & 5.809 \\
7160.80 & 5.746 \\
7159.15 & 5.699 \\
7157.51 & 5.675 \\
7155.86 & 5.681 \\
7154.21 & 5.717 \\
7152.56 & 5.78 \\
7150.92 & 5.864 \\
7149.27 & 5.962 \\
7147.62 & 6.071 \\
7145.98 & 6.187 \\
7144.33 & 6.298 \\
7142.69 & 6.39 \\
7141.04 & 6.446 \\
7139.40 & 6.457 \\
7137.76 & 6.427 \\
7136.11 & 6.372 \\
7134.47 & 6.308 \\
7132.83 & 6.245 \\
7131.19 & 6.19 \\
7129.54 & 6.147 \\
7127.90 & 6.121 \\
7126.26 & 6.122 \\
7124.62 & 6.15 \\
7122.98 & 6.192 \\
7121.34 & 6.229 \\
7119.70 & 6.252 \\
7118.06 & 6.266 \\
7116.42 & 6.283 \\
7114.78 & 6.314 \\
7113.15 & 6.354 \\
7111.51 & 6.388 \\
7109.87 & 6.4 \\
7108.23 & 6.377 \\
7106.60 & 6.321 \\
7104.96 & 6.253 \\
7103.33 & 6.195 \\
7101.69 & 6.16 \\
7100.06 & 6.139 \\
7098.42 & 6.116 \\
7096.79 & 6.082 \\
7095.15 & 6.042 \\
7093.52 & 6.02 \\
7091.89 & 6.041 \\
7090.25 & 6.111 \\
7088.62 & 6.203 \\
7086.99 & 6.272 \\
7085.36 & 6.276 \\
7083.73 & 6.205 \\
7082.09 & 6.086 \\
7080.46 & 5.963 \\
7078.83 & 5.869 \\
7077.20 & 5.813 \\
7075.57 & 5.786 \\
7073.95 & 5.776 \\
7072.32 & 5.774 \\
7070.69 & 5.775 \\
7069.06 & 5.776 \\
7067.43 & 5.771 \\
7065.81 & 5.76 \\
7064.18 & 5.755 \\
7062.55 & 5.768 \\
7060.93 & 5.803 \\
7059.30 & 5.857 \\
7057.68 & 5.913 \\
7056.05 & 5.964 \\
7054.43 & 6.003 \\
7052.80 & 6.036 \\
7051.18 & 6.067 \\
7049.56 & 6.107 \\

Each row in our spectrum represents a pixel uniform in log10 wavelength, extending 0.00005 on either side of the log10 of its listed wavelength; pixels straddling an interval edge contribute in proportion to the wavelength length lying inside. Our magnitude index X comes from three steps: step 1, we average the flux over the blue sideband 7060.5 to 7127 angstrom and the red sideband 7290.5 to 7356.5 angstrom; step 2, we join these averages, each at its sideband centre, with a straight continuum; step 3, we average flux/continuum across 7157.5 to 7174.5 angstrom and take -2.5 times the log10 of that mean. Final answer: 0.012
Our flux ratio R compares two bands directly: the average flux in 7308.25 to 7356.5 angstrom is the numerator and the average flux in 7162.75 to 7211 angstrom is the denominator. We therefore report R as 0.93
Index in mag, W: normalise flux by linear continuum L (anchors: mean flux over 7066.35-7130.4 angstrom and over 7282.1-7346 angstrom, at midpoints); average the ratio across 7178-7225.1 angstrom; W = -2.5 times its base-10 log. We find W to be -0.03 mag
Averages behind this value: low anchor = 6.11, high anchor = 5.7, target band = 6.08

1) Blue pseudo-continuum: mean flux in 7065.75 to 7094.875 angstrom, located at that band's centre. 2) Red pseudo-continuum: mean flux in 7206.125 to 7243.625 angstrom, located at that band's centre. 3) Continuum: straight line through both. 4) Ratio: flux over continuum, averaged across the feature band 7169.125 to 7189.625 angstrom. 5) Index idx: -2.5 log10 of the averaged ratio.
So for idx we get -0.03 mag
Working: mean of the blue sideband 5.97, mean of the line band 6.13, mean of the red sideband 5.92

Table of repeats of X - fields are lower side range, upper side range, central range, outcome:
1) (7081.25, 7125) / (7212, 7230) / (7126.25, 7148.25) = -0.024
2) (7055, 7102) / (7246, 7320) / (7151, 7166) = 0.017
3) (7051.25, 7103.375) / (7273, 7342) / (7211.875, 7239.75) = -0.033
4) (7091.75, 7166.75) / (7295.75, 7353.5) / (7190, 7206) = -0.025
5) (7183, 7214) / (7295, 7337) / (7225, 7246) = 0.024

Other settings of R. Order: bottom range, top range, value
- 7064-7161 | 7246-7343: 0.94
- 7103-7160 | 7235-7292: 0.92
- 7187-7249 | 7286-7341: 0.96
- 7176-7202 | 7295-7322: 0.92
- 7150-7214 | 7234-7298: 0.95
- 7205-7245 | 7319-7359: 0.96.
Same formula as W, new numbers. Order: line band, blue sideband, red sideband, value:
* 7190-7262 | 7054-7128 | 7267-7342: -0.01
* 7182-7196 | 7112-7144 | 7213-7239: -0.03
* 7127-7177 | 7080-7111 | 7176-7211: 0.02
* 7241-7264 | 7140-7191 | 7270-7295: 0.01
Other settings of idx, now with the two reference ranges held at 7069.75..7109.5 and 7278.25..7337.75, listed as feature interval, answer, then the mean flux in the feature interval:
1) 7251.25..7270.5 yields -0.023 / 5.86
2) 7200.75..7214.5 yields -0.033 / 6.02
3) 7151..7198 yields -0.019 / 6.01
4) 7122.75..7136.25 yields -0.036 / 6.2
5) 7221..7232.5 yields -0.049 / 6.08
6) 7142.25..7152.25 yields -0.026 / 6.1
